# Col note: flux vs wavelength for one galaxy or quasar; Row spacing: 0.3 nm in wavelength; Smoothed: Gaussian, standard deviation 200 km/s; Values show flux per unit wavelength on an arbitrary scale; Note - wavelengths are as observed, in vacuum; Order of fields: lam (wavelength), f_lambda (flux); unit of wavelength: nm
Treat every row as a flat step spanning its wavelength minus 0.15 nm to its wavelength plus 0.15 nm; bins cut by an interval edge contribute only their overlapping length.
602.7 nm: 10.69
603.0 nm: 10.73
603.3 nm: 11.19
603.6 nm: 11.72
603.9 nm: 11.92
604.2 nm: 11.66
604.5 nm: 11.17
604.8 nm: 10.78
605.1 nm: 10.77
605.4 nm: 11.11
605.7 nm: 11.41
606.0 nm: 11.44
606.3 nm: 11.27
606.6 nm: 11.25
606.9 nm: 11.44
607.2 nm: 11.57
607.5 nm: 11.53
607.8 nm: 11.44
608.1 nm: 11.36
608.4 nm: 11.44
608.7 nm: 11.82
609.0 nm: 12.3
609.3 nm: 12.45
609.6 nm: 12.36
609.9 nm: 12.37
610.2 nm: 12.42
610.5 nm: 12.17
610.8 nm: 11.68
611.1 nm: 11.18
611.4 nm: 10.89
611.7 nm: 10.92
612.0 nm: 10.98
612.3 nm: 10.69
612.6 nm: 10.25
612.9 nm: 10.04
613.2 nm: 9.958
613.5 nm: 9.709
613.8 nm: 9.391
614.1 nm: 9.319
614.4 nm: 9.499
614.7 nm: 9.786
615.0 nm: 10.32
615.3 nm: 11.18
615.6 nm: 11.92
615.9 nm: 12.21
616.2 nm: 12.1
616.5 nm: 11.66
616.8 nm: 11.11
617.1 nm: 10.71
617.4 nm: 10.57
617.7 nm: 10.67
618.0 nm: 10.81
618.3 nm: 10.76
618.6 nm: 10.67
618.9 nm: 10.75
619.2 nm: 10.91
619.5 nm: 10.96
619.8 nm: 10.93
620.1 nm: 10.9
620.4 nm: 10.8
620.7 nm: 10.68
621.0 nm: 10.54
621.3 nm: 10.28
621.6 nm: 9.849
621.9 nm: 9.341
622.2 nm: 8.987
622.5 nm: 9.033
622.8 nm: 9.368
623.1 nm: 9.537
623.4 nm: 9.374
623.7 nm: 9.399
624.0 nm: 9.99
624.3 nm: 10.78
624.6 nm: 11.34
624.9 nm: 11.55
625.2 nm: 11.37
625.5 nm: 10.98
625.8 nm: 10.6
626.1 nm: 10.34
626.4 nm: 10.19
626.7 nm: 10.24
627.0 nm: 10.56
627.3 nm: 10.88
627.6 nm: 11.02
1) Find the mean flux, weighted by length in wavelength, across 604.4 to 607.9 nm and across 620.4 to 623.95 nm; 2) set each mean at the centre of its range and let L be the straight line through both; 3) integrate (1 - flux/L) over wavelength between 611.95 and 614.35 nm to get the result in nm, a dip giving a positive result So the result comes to 0.14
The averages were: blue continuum 11.3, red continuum 9.73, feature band 9.98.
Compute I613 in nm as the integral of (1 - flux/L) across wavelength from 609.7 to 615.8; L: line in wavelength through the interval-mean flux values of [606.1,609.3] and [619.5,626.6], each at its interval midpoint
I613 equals 0.22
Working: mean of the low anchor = 11.6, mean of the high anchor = 10.3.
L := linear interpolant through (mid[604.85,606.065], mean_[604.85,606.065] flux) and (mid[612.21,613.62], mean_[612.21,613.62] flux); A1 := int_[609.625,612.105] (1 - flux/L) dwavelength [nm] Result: -0.29 nm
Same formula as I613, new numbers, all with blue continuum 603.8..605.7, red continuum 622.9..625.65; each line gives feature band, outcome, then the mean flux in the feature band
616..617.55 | -0.07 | 11.3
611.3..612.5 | 0.01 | 10.8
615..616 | -0.07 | 11.5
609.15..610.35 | -0.15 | 12.4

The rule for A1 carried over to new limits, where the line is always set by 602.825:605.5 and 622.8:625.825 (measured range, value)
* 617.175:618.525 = -0.002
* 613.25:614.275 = 0.125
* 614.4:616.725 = -0.089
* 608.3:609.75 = -0.140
